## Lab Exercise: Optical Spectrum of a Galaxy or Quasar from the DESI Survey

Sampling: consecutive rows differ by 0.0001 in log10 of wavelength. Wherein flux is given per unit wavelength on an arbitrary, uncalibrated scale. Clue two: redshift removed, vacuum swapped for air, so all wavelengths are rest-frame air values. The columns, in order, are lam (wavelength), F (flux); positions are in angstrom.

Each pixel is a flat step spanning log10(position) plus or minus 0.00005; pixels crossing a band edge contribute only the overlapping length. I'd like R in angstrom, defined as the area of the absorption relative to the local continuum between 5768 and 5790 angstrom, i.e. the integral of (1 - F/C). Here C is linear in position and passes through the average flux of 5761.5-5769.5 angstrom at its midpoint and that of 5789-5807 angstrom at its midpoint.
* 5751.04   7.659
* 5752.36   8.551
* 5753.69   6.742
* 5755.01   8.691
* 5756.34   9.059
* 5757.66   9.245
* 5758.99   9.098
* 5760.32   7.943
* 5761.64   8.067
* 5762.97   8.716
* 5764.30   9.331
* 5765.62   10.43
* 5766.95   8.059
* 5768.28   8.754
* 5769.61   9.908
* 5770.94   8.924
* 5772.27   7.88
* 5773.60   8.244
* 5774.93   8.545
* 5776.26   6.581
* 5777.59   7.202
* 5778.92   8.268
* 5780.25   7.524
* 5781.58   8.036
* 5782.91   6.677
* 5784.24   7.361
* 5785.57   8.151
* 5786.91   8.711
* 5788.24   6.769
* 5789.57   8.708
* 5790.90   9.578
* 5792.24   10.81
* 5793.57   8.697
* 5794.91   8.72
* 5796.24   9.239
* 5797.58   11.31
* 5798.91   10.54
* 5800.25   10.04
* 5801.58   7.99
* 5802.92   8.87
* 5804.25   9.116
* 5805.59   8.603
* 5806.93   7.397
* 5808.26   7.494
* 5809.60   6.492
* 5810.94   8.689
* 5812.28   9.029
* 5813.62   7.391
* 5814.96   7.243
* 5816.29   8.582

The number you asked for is 2.8 angstrom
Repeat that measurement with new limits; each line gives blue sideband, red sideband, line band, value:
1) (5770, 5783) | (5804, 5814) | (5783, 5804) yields -2.72 angstrom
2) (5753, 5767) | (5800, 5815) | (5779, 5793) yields 0.29 angstrom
